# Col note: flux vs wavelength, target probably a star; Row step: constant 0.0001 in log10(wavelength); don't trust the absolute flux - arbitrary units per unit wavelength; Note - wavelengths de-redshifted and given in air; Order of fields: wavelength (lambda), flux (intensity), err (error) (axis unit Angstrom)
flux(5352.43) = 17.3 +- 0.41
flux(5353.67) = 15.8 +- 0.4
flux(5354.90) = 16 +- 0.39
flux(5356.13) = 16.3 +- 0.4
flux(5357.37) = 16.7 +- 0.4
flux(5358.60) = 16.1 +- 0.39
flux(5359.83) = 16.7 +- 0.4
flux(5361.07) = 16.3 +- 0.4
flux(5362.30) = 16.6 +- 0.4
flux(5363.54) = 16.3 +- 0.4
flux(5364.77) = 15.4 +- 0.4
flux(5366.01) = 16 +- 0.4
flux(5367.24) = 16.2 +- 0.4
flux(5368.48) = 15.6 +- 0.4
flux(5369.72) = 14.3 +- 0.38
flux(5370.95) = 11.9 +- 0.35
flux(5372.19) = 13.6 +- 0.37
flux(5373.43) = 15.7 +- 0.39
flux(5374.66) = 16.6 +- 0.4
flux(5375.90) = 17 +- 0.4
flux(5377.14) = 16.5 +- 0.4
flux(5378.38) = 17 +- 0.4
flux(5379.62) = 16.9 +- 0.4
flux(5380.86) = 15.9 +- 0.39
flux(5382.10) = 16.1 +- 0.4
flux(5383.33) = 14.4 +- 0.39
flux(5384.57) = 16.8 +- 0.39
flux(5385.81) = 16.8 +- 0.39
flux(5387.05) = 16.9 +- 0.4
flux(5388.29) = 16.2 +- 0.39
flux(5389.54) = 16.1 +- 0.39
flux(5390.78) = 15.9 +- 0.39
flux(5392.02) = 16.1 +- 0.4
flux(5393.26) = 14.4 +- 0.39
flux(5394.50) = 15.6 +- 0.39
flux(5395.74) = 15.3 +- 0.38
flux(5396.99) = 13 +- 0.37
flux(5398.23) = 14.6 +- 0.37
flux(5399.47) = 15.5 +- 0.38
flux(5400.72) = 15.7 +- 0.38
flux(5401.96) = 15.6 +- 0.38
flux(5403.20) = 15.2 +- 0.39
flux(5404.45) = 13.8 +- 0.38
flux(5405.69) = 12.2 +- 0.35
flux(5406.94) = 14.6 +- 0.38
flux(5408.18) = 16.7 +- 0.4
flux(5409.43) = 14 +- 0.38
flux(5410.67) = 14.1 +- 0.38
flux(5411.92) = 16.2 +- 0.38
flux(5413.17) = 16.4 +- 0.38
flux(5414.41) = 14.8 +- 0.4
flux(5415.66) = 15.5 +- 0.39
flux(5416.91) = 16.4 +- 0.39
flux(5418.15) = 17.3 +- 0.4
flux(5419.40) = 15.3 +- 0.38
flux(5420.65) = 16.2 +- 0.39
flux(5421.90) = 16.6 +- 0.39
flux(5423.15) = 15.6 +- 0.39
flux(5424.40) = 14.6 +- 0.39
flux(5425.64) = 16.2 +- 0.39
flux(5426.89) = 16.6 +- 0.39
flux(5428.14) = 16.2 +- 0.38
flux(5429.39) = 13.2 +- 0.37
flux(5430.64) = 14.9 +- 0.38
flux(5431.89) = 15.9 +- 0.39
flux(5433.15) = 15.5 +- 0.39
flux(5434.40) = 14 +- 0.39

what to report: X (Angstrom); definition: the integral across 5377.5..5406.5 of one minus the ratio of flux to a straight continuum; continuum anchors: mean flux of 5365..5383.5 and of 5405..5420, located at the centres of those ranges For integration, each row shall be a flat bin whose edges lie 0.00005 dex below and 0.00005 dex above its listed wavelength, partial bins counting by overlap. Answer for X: 0.0 Angstrom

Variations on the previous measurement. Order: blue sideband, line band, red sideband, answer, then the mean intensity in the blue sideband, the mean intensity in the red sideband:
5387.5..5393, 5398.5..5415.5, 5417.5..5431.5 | 0.92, 16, 15.7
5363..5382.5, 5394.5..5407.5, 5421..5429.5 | 0.92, 15.7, 15.7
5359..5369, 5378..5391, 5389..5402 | -0.60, 16.1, 15.2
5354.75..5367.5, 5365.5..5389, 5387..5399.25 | -0.04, 16.3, 15.3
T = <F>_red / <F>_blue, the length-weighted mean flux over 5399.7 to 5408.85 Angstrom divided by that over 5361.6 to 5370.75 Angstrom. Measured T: 0.95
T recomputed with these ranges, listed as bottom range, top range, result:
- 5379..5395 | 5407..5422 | 0.98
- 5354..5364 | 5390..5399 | 0.92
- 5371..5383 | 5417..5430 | 0.99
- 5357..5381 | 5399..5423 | 0.97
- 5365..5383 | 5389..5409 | 0.96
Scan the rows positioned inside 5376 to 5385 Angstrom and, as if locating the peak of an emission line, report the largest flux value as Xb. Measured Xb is 17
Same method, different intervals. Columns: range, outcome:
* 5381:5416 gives 16.9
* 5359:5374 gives 16.7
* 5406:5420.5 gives 17.3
